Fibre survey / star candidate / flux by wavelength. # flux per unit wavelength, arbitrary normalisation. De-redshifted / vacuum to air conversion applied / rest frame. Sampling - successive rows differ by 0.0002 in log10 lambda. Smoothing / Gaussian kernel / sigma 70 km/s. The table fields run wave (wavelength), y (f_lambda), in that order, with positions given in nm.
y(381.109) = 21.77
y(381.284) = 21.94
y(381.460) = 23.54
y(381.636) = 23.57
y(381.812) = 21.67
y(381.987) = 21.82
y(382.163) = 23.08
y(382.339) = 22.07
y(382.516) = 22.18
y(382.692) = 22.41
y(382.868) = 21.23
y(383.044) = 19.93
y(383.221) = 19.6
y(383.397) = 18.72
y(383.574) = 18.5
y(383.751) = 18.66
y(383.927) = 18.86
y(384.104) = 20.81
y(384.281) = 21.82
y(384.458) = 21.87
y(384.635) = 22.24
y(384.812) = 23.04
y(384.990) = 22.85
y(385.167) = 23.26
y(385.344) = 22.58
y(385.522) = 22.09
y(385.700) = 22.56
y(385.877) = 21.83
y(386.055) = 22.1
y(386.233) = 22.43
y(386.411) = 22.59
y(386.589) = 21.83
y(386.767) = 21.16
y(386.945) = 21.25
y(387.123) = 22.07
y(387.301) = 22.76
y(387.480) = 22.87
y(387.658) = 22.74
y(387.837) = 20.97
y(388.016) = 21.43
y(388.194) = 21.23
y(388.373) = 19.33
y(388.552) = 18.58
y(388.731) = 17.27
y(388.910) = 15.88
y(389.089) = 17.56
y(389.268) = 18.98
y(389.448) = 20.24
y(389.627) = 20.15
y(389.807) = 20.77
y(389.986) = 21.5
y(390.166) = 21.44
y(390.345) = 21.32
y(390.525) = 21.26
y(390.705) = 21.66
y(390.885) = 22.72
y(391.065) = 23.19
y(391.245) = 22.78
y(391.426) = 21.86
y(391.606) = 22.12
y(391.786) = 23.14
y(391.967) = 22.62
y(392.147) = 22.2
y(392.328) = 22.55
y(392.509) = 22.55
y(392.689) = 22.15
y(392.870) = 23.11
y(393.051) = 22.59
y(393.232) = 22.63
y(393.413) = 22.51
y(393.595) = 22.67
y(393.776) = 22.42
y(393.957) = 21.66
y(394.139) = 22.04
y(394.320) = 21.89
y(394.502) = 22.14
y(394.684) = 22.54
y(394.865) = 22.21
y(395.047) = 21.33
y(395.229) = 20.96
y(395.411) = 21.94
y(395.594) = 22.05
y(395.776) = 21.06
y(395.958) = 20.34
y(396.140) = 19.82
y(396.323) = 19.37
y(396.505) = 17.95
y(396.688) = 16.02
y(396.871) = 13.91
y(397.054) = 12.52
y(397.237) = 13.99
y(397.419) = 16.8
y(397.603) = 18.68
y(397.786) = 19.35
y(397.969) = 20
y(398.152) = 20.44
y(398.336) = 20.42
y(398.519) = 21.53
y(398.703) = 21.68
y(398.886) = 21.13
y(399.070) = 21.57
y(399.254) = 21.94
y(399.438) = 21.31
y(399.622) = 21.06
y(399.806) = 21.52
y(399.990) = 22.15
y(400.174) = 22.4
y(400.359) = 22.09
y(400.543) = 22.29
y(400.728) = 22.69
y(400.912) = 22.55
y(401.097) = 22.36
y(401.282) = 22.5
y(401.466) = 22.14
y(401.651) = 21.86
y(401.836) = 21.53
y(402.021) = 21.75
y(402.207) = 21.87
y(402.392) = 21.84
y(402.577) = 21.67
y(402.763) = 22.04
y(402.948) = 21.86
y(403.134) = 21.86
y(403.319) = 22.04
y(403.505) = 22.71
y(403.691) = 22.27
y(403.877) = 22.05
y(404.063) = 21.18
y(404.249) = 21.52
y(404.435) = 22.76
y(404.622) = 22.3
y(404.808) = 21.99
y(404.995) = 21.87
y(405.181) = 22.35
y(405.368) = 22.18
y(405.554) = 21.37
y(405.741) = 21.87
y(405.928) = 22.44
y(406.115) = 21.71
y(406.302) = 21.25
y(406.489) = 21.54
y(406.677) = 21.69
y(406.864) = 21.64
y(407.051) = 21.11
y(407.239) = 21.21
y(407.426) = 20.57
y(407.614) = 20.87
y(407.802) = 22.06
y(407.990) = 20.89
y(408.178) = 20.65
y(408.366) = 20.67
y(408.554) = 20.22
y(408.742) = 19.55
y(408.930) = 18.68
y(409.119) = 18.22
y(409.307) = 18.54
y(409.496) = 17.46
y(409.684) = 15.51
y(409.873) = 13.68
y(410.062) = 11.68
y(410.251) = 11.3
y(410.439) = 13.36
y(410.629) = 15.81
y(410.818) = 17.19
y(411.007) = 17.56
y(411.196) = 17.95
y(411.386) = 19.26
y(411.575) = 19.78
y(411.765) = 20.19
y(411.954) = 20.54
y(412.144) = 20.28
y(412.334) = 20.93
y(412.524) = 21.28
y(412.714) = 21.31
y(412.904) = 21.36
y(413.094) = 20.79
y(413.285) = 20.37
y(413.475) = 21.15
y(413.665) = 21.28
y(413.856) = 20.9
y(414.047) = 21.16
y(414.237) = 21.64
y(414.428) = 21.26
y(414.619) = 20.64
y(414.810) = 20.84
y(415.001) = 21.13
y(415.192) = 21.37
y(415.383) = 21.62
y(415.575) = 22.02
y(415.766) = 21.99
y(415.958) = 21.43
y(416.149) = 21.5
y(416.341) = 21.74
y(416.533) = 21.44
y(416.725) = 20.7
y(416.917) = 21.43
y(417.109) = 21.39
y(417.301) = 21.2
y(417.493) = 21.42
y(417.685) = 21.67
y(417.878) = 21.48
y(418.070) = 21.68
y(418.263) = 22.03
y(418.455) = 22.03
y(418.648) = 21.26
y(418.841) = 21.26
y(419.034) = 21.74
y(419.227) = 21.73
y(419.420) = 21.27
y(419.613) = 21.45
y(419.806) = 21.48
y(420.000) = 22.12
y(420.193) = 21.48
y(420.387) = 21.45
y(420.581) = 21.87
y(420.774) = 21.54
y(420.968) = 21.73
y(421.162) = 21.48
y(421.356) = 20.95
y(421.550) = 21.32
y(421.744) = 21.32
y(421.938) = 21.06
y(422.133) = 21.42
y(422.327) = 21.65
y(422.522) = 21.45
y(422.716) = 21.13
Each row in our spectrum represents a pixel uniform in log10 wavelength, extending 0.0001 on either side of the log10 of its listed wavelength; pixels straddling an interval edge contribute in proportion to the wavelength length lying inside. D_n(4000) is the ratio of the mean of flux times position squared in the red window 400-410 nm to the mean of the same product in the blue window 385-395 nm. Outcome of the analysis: 1.05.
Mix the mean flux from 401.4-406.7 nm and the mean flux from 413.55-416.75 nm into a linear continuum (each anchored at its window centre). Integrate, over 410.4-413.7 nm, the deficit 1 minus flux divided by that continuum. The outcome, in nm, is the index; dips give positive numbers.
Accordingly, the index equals 0.30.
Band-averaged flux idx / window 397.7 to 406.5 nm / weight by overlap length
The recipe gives 21.8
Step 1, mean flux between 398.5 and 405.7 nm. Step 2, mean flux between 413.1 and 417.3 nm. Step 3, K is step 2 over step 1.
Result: 1.0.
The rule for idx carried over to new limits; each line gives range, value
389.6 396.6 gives 21.8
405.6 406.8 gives 21.7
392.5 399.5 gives 20.5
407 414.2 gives 19.1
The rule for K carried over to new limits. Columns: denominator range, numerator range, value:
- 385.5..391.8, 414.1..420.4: 1.01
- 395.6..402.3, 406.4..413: 0.93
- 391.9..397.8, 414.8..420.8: 1.05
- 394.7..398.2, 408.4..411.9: 0.90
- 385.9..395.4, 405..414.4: 0.92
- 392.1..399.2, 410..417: 0.97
